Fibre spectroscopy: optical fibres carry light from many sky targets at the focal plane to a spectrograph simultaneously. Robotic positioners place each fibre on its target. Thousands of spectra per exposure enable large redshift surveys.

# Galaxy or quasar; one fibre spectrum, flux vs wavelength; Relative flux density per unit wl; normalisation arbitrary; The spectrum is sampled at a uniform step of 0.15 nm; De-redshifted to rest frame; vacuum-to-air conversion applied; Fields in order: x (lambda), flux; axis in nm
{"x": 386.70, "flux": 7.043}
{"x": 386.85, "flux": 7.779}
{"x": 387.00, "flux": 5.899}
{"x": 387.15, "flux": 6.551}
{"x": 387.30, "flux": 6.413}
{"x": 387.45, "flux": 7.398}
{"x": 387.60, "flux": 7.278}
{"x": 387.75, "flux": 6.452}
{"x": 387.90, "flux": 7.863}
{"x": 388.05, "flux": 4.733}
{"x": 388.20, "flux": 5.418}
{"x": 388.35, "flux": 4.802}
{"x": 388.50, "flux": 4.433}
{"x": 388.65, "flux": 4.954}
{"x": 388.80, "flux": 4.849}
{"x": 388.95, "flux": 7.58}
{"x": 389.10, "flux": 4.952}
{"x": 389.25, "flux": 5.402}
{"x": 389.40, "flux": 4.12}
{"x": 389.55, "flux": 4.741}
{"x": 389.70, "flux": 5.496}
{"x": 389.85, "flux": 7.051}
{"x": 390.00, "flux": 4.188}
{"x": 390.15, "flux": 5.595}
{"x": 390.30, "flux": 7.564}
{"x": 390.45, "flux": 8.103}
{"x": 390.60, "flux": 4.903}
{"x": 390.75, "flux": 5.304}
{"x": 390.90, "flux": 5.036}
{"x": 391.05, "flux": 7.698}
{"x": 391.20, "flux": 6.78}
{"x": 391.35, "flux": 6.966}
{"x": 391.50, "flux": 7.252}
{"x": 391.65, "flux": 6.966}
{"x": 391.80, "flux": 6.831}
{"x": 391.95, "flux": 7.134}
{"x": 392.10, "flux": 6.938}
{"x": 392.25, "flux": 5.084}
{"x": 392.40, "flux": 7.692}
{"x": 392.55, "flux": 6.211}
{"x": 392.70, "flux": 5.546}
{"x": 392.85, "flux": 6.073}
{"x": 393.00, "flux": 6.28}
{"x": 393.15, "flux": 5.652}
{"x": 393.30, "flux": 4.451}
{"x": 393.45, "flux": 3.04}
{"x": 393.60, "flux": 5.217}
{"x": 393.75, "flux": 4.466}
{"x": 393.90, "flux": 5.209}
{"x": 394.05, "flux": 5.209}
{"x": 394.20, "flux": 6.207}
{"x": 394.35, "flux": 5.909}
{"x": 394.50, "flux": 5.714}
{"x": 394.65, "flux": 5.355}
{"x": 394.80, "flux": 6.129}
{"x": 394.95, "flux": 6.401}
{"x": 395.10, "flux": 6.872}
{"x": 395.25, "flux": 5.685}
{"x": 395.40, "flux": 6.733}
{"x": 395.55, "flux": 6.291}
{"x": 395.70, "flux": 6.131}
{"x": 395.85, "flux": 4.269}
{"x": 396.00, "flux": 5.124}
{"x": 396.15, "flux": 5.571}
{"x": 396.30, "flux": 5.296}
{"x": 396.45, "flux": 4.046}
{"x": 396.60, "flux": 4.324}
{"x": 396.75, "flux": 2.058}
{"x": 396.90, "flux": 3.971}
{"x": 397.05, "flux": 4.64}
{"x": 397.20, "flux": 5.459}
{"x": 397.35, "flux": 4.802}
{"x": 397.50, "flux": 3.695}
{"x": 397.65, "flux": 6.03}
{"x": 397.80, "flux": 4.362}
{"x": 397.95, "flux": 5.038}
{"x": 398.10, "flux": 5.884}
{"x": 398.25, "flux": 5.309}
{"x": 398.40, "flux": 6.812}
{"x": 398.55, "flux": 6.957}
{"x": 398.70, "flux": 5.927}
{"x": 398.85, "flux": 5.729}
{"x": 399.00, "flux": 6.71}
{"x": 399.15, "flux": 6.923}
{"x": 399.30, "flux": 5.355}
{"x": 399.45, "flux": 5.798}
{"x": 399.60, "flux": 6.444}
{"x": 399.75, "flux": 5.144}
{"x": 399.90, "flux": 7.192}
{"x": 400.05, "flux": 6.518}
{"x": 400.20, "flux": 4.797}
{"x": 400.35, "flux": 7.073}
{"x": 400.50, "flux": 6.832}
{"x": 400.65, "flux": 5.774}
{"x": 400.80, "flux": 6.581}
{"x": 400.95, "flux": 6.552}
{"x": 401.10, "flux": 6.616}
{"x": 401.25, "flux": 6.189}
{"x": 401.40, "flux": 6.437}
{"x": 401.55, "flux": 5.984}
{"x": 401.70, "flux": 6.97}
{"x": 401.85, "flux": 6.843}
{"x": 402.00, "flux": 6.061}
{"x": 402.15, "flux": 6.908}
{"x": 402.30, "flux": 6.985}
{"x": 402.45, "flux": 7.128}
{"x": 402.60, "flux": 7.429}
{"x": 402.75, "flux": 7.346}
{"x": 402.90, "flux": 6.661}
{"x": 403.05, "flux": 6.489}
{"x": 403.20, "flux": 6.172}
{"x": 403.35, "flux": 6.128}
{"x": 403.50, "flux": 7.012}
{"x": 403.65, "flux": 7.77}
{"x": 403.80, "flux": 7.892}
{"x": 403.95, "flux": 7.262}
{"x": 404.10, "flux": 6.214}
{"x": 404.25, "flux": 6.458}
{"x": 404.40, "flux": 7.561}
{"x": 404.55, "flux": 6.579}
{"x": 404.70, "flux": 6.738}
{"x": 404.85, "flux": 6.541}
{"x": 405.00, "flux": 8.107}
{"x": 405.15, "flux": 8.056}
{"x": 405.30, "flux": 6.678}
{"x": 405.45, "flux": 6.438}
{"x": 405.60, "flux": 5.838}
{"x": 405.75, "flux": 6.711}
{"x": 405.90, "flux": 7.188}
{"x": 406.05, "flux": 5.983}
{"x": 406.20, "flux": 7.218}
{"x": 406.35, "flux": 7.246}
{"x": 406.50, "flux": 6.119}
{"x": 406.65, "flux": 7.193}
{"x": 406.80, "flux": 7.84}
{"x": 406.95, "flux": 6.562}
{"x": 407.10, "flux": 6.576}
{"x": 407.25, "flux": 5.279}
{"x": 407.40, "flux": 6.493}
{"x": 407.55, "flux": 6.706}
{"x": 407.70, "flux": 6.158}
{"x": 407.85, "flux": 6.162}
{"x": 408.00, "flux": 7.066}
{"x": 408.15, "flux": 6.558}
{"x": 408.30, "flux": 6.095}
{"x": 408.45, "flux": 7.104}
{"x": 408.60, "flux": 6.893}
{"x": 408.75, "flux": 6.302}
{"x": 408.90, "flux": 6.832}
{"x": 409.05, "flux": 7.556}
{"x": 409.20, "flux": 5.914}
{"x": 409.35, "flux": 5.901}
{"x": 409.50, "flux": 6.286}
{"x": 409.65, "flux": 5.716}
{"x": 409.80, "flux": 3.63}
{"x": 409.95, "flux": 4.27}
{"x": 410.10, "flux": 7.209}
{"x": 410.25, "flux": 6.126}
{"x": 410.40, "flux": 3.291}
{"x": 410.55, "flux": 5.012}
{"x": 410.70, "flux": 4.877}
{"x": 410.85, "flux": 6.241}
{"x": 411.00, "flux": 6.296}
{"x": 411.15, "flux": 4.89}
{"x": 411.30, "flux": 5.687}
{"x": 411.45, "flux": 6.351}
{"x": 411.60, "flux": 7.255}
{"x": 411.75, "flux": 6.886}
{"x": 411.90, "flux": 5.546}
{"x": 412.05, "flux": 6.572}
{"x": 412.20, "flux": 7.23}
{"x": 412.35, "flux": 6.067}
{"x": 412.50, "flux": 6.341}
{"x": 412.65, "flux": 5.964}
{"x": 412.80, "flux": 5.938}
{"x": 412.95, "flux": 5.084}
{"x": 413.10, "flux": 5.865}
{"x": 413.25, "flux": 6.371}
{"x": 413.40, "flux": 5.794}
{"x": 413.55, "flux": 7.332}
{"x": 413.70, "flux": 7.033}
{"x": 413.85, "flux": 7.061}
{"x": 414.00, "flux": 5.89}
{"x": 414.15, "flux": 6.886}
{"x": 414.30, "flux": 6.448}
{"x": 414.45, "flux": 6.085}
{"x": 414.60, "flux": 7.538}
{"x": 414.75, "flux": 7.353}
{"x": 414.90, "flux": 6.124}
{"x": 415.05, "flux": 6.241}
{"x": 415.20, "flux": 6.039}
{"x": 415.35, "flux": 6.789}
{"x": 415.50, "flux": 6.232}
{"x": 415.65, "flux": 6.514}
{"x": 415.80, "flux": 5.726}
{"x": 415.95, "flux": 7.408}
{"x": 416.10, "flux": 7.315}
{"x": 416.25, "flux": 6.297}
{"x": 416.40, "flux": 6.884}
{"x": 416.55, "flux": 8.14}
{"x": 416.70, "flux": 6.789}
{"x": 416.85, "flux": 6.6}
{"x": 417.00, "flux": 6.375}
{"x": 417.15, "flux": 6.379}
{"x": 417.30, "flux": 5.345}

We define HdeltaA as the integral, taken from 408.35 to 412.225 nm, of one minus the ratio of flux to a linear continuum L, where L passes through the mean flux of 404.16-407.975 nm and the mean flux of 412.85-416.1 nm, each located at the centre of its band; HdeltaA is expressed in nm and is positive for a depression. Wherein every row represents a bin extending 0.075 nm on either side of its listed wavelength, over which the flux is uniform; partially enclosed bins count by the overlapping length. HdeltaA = 0.37 nm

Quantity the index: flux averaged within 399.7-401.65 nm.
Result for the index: 6.31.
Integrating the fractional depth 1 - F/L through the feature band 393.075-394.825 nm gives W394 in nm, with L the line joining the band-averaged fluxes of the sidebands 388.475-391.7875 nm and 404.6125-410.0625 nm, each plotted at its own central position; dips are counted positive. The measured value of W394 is 0.25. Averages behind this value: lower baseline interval 5.95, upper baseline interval 6.5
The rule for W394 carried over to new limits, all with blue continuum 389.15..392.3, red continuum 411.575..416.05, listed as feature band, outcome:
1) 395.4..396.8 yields 0.29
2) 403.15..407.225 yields -0.35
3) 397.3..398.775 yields 0.18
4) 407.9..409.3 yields -0.07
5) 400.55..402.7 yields -0.11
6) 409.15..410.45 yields 0.20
